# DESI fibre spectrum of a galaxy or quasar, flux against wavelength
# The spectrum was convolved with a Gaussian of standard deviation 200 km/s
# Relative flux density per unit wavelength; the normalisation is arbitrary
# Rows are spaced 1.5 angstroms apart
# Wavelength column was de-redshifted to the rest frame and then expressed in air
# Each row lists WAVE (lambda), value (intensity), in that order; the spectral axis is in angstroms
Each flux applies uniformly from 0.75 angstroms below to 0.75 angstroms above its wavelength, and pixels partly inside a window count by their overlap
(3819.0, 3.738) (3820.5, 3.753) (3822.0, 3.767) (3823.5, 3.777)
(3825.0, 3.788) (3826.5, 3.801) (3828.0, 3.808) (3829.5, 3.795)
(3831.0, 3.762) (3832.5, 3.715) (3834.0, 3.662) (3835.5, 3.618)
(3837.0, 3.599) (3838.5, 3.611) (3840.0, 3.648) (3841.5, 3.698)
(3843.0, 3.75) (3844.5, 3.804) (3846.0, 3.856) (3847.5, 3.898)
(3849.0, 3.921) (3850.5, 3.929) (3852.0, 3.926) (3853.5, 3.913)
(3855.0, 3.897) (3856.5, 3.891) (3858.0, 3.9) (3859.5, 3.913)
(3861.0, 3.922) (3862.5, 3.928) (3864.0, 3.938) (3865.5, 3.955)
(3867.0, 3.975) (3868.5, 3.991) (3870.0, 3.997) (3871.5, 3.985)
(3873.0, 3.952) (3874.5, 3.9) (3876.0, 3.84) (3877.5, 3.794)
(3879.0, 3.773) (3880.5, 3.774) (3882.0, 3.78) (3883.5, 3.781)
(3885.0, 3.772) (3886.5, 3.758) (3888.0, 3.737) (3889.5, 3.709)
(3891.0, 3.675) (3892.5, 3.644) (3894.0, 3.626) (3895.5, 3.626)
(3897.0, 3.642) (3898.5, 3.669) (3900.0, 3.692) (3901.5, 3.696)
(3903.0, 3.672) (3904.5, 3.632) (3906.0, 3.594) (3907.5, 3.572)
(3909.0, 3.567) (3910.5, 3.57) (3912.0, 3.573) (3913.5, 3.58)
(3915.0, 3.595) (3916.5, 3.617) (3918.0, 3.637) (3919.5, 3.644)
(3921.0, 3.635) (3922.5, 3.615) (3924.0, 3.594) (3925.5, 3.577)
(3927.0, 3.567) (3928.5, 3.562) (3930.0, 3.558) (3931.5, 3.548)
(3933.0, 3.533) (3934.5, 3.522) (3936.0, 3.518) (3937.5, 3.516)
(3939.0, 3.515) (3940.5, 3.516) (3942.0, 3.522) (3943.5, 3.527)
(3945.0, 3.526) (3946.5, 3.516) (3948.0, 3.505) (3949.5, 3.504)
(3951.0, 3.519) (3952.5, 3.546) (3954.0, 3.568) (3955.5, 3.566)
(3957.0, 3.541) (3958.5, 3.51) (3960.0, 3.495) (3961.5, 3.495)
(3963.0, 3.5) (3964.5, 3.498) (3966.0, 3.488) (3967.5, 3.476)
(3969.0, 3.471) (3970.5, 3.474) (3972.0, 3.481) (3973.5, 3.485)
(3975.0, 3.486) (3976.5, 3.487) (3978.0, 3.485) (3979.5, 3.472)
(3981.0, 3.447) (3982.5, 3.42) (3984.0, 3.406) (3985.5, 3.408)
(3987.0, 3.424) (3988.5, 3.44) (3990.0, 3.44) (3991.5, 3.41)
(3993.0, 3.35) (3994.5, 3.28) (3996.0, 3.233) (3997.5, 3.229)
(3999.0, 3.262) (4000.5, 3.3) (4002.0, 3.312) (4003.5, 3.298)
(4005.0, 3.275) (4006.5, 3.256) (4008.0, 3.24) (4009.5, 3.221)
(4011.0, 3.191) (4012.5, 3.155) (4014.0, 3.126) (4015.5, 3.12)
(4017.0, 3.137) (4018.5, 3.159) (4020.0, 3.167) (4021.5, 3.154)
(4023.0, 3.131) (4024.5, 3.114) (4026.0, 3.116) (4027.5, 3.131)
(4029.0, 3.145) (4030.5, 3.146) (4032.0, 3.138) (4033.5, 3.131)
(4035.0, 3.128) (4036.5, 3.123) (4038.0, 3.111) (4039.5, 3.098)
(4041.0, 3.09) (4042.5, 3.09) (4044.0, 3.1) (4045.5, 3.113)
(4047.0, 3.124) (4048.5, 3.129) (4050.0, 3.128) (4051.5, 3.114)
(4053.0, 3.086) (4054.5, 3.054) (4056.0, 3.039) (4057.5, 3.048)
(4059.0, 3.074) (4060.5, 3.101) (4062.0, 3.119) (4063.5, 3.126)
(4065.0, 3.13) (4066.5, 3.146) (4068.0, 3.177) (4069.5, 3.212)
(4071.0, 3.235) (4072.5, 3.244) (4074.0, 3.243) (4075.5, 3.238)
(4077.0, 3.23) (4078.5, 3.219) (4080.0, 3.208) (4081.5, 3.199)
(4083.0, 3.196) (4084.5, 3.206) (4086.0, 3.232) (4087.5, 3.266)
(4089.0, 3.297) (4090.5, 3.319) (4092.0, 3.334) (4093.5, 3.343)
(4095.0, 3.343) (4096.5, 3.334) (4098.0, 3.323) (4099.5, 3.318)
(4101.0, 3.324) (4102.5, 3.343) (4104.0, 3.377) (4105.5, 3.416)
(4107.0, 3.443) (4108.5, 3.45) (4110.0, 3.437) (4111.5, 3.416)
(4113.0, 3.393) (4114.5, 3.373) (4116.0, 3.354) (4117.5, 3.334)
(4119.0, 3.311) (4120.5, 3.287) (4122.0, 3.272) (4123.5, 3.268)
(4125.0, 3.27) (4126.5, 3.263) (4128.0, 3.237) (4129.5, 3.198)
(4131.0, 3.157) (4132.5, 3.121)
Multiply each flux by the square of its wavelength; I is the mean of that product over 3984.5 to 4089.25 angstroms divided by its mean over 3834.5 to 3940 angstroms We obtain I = 0.9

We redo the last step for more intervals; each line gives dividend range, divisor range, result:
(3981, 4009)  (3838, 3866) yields 0.93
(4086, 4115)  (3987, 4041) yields 1.09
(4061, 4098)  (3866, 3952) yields 0.96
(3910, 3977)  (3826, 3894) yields 0.97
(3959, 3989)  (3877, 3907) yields 0.98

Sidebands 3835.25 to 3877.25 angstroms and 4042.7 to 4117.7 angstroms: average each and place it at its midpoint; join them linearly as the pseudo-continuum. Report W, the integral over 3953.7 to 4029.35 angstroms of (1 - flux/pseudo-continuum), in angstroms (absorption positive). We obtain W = 3.16 angstroms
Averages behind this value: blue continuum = 3.86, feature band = 3.34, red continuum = 3.24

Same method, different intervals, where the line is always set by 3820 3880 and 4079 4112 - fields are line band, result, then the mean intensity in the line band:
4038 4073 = 2.94 angstroms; 3.12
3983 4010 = 1.57 angstroms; 3.32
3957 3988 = 0.93 angstroms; 3.47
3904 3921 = 0.48 angstroms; 3.6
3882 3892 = 0.05 angstroms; 3.74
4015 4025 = 0.97 angstroms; 3.14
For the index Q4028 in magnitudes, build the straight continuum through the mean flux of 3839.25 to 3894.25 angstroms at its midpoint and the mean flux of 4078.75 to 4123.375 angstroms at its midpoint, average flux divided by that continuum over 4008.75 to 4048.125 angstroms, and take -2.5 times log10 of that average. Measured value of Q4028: 0.12 mag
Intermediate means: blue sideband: 3.84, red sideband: 3.32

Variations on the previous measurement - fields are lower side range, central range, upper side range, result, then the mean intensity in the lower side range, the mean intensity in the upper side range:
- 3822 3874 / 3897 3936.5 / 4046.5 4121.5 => 0.02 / 3.84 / 3.25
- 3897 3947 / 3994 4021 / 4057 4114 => 0.06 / 3.58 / 3.27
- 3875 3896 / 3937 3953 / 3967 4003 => 0.01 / 3.74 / 3.4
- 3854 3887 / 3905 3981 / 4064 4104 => 0.04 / 3.88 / 3.26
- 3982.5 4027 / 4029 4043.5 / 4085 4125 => 0.06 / 3.26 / 3.34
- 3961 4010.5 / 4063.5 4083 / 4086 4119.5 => 0.05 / 3.39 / 3.35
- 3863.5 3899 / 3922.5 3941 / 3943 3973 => 0.02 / 3.8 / 3.51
